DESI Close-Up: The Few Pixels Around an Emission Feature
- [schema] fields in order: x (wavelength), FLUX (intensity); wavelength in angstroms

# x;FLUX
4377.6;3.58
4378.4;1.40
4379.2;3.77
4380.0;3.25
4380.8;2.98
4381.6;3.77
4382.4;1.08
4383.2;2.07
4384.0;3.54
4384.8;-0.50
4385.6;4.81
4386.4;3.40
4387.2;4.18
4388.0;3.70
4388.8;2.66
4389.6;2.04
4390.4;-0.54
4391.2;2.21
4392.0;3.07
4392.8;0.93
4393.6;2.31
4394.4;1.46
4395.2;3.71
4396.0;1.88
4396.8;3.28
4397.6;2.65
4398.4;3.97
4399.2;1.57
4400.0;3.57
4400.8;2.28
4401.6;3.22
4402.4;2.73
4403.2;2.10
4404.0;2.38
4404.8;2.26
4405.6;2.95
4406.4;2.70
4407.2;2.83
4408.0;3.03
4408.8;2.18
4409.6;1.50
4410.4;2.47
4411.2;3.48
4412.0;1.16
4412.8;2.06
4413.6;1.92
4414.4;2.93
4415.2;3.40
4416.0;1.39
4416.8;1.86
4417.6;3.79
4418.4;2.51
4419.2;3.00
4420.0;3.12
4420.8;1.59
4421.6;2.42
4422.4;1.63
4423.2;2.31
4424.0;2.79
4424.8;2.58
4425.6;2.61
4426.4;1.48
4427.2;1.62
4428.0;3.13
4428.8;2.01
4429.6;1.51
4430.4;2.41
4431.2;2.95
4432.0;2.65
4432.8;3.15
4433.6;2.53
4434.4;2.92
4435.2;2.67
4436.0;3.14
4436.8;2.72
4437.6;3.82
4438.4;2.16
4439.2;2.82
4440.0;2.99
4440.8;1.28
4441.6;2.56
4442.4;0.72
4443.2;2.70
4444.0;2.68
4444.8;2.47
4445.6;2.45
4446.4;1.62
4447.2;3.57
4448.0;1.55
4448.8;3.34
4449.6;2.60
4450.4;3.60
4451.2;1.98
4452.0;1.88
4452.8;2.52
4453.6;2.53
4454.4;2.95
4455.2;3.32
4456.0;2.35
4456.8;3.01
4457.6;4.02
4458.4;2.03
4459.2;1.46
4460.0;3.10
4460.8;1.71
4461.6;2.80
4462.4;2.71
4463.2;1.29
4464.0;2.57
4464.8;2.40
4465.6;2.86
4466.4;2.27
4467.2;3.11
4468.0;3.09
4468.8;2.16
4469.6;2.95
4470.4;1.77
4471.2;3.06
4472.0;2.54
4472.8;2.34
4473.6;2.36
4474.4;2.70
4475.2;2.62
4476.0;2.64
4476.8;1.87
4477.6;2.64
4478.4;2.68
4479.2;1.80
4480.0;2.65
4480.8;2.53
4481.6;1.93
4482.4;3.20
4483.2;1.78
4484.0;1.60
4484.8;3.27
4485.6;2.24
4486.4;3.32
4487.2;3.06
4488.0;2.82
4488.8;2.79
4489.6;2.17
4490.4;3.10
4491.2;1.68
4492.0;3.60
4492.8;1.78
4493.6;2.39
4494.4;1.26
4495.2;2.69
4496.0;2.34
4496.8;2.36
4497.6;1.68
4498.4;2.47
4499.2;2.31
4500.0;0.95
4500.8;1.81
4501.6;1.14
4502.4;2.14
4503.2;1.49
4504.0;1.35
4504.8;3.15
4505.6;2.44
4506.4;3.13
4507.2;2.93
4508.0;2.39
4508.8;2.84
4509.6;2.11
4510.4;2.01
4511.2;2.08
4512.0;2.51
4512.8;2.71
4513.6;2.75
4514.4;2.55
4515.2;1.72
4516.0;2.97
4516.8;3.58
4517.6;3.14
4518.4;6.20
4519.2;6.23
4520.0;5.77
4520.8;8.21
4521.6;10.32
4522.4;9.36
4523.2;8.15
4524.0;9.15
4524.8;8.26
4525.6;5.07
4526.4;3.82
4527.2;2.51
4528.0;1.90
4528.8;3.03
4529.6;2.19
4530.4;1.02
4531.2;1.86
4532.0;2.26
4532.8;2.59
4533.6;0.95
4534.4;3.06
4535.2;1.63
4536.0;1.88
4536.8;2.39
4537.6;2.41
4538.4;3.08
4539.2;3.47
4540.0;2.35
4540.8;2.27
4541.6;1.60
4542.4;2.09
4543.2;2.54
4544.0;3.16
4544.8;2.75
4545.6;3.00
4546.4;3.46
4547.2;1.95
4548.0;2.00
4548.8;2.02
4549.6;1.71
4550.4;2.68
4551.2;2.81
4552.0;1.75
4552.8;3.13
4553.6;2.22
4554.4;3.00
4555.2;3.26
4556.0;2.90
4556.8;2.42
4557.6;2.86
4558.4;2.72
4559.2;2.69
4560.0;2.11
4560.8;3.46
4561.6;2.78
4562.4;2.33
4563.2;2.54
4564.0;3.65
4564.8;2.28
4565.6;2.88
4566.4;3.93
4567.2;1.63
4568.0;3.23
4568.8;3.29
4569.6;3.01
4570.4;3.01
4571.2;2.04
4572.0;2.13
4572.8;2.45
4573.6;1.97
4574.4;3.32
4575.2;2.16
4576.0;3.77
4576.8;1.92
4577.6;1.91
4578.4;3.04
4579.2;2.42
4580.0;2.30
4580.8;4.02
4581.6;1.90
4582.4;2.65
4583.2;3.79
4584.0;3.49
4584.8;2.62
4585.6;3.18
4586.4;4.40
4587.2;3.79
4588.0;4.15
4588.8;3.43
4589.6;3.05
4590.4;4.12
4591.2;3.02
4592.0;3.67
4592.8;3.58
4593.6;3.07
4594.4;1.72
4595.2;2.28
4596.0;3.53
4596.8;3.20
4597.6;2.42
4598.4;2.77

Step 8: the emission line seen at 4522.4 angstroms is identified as [O II] 3727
